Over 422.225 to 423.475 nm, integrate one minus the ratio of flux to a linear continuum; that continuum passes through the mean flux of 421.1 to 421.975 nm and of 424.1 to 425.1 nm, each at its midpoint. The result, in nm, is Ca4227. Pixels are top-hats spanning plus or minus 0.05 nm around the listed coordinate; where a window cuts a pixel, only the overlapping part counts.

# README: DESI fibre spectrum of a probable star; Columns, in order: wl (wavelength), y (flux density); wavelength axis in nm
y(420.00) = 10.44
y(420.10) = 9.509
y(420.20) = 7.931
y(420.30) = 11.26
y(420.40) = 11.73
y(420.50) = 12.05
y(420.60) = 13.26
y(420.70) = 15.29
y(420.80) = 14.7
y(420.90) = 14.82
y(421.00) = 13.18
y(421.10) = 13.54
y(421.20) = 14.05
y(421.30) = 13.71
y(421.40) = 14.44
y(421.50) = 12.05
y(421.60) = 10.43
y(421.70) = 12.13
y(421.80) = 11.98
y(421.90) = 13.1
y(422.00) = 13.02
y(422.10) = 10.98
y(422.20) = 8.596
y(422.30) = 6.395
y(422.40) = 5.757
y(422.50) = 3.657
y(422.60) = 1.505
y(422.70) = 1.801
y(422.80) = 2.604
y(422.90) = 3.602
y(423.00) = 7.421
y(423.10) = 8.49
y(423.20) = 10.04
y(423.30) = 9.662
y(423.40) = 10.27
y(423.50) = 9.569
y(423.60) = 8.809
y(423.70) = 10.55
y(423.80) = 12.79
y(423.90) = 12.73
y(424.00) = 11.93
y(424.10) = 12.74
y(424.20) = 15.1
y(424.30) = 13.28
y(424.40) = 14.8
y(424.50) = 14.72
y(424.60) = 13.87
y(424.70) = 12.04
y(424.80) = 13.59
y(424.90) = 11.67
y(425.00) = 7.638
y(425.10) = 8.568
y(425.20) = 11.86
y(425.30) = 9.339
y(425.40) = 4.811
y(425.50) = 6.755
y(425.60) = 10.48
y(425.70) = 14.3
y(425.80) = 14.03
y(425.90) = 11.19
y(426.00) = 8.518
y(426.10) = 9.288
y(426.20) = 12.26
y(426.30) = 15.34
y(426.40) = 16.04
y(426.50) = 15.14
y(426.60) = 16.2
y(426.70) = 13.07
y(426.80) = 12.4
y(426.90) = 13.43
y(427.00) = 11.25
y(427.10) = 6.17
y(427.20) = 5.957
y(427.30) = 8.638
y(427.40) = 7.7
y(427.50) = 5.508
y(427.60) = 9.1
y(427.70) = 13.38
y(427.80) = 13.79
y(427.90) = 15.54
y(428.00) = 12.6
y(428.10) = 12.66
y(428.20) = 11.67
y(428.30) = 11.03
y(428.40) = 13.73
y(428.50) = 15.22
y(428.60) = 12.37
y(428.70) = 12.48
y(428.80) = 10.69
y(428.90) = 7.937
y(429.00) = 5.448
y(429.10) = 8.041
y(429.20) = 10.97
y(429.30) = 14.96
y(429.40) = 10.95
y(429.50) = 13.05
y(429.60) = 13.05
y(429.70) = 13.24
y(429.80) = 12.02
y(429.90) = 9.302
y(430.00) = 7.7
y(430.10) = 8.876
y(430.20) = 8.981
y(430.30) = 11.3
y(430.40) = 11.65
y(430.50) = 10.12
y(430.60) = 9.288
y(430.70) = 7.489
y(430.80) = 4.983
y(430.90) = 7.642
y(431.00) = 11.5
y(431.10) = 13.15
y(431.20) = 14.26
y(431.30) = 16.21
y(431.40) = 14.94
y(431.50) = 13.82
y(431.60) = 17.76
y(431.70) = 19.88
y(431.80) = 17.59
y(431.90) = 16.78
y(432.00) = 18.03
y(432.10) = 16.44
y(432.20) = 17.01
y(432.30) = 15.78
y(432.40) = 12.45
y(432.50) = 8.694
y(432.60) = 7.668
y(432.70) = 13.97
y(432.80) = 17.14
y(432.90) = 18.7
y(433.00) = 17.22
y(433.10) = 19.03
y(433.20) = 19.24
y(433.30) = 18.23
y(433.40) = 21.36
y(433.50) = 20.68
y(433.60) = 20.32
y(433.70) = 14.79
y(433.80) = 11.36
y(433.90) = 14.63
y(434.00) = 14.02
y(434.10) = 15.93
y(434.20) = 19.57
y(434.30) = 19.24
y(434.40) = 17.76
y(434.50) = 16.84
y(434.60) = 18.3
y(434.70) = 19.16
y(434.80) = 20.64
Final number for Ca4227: 0.66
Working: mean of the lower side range 12.8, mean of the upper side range 12.7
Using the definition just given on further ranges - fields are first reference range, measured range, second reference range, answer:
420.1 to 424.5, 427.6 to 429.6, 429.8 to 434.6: 0.18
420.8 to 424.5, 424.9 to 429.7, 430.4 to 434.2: 0.51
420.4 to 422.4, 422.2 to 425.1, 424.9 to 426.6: 0.53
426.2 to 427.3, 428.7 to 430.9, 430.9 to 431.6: 0.55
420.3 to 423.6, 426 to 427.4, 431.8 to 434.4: 0.12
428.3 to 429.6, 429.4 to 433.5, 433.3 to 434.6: 0.22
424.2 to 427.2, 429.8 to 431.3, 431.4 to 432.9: 0.46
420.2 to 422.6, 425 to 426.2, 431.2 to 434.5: 0.30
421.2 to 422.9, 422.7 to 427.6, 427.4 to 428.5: -0.10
